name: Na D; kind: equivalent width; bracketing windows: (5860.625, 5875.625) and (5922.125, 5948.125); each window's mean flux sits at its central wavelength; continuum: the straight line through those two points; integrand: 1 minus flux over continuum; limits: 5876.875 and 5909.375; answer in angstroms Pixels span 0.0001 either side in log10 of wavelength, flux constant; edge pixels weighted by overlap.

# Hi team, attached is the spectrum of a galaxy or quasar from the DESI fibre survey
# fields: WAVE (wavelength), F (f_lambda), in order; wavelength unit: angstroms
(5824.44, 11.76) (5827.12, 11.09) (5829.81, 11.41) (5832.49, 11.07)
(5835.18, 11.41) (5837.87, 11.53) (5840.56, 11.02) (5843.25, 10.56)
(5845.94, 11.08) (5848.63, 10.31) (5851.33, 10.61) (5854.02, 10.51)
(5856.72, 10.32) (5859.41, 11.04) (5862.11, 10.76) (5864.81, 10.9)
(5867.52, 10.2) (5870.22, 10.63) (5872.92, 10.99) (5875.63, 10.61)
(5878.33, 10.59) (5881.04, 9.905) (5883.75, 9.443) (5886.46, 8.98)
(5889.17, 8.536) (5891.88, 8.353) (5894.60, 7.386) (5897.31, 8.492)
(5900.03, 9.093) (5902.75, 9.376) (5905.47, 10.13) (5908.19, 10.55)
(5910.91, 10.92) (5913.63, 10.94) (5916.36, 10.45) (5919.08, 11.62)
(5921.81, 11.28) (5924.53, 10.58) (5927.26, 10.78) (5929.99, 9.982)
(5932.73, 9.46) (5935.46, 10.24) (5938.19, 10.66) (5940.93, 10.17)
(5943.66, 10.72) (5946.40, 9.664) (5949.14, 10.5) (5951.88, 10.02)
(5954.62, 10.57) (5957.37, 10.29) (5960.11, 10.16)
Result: 4.03 angstroms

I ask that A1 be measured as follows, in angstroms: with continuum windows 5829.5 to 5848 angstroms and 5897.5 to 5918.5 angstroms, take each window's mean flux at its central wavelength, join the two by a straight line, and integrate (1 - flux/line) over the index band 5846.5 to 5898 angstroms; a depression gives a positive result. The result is 3.4 angstroms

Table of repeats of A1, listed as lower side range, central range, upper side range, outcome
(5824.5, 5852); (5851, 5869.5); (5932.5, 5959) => 0.5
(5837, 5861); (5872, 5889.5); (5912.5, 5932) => 1.4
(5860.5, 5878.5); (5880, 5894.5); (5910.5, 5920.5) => 2.6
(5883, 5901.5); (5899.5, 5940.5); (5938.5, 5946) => -3.7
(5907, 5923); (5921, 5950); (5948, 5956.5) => 0.8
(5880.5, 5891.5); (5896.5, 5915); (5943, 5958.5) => -1.0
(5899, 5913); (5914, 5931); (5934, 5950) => -1.0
